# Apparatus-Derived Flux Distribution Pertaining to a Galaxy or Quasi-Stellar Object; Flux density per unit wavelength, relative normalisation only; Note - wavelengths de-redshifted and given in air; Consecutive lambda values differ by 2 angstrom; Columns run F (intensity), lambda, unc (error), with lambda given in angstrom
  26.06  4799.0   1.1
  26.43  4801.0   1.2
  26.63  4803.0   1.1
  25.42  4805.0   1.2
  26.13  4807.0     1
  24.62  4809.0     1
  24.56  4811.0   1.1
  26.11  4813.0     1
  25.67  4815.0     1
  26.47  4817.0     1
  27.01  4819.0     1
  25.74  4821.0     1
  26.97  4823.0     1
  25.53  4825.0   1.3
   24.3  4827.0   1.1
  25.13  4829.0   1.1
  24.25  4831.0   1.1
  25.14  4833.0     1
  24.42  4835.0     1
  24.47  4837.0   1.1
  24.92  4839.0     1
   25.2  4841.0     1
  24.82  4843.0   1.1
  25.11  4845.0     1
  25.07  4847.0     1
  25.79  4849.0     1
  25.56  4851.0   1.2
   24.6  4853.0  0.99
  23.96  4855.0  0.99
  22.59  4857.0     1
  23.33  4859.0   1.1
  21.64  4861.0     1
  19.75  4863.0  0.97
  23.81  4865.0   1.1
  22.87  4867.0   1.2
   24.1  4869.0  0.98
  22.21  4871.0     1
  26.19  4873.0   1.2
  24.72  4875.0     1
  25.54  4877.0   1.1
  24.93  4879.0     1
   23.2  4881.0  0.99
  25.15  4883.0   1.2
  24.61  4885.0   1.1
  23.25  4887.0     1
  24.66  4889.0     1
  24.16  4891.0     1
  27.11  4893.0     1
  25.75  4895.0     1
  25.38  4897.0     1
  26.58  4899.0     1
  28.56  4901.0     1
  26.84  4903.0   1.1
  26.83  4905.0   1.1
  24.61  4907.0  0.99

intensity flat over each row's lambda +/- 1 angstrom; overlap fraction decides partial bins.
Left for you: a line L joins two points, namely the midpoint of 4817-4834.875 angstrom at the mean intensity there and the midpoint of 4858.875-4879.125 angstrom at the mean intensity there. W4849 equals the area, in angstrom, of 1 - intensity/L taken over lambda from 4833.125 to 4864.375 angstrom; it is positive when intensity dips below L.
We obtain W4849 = 0.4 angstrom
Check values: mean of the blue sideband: 25.5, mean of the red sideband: 23.5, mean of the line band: 24.1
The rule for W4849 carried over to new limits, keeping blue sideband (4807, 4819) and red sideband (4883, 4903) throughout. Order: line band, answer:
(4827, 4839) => 0.5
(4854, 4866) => 1.5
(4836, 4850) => 0.3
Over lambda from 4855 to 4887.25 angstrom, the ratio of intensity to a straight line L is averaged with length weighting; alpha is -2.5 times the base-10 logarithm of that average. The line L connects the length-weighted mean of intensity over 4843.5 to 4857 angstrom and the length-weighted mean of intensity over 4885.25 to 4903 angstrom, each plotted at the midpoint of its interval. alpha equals 0.07 mag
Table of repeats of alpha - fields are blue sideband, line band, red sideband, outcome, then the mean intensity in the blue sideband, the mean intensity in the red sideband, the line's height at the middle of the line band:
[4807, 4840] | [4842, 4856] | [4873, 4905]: 0.017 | 25.4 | 25.4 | 25.4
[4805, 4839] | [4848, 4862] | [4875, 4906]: 0.066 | 25.4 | 25.5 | 25.4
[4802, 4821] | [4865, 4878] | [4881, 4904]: 0.060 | 25.8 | 25.5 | 25.6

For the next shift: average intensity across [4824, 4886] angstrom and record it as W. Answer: 24.3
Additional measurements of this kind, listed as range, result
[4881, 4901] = 25.3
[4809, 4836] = 25.5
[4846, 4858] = 24.6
